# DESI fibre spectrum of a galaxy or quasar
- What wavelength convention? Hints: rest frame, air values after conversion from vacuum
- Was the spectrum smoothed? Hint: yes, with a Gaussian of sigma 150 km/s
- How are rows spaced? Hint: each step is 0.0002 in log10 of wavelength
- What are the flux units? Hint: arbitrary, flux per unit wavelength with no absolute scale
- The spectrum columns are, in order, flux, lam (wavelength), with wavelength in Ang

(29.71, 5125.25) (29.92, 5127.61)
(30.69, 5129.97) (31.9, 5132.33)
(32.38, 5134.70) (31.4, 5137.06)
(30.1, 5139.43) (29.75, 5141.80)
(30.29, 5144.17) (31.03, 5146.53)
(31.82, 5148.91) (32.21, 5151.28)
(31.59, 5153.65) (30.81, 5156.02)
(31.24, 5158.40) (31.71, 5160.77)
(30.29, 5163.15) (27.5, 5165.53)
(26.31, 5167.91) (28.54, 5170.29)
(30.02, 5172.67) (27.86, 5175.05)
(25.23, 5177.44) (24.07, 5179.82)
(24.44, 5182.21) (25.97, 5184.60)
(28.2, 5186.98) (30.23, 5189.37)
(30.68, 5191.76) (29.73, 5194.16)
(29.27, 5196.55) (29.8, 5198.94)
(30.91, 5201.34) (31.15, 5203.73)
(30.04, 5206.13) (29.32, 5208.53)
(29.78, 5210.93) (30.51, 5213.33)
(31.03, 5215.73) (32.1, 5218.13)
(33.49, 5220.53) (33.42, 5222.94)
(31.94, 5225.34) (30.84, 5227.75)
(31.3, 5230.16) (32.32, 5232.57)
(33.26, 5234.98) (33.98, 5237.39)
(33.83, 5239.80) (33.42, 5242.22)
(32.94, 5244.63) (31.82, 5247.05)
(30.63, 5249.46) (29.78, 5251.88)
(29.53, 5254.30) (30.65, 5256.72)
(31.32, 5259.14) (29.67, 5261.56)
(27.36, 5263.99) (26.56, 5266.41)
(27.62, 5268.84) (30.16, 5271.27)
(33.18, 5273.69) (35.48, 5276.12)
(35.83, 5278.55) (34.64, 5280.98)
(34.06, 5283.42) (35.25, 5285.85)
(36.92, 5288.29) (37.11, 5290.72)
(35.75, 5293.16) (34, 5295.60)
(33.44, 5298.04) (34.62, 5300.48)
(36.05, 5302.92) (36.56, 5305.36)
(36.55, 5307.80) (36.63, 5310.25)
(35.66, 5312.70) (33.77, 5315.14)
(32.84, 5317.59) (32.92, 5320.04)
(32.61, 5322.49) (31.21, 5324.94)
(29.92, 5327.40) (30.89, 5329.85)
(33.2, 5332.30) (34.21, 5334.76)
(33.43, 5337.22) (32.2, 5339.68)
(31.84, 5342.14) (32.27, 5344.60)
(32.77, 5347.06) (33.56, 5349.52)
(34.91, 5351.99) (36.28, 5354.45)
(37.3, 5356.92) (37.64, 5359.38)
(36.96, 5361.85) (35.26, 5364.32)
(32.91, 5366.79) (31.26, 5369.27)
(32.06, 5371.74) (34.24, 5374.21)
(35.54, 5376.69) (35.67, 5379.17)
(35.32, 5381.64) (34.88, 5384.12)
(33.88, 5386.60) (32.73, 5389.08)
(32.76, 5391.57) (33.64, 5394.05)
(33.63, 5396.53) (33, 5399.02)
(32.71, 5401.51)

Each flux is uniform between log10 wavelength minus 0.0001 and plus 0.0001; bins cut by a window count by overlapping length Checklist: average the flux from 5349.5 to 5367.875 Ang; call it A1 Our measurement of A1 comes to 35.8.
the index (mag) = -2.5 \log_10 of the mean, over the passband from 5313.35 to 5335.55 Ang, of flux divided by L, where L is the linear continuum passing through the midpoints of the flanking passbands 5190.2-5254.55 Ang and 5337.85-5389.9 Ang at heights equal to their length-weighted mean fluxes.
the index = 0.03 mag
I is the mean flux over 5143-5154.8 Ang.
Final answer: 31.4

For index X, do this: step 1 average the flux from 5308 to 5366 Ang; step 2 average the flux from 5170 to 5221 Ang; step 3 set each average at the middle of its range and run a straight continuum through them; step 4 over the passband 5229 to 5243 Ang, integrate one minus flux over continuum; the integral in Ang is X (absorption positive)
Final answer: -1.15 Ang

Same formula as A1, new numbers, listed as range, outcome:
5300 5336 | 33.8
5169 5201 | 28.1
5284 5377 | 34.2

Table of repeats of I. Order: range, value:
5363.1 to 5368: 34.1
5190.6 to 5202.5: 30.1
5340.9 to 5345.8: 32.1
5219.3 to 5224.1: 33.4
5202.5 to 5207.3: 30.6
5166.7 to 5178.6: 27.6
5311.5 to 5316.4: 34.7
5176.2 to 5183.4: 24.6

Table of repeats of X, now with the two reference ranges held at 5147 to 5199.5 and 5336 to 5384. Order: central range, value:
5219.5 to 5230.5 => -0.6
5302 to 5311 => -1.0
